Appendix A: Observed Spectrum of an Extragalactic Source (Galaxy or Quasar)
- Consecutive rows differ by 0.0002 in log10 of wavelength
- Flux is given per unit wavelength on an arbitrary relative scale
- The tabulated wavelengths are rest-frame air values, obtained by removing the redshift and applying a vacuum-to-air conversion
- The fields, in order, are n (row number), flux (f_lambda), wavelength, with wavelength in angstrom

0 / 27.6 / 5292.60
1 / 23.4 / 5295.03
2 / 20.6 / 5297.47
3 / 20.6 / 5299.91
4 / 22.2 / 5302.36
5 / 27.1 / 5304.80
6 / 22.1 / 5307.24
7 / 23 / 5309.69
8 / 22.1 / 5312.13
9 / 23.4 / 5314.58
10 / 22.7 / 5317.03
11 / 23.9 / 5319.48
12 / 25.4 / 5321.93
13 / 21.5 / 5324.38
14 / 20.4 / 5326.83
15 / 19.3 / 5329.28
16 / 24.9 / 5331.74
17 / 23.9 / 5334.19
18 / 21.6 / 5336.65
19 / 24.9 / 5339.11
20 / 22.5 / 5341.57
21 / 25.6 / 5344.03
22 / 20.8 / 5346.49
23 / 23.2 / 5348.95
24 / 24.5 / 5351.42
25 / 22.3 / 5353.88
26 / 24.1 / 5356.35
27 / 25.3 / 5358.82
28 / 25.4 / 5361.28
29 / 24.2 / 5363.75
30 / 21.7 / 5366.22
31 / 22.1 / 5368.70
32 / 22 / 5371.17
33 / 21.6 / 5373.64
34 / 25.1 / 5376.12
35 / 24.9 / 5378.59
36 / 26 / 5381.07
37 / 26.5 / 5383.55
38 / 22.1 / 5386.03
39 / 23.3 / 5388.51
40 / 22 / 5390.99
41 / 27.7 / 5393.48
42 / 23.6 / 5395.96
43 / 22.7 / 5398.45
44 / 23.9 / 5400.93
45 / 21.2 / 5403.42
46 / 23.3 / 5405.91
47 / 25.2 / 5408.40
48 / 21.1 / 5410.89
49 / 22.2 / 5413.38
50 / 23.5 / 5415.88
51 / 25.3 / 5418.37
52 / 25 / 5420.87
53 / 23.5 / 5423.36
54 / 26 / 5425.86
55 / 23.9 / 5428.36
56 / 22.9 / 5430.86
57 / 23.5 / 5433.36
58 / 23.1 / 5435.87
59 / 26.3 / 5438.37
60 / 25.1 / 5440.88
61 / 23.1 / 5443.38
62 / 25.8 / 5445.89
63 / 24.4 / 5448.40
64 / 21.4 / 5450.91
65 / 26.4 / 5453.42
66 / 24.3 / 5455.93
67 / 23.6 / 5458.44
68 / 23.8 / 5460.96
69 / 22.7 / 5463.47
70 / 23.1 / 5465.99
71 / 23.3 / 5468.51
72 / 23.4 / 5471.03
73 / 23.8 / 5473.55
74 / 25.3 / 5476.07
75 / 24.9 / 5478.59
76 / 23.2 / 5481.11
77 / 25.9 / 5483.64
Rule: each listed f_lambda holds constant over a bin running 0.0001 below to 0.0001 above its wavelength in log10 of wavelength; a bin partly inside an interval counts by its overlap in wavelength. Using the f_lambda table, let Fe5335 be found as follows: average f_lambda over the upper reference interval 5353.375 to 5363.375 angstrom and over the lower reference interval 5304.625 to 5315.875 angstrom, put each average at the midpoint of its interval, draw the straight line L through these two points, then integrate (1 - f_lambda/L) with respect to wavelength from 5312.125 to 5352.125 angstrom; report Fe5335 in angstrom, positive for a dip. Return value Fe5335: 1.3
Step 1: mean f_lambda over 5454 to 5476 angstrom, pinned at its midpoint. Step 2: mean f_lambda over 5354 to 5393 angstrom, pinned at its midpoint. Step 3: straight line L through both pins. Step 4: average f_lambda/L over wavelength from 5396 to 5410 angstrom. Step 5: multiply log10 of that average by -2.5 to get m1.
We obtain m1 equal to 0.02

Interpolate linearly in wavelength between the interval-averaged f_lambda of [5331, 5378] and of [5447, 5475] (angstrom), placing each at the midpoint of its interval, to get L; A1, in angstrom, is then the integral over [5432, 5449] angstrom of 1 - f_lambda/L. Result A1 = -0.6 angstrom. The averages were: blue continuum 23.5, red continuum 23.7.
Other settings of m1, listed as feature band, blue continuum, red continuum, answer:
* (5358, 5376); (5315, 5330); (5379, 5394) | 0.03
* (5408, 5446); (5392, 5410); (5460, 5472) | -0.02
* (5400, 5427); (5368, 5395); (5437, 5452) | 0.02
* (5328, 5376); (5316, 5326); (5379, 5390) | 0.03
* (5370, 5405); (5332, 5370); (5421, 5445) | 0.00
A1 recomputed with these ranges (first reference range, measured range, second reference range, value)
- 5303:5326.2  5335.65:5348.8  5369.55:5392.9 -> 0.2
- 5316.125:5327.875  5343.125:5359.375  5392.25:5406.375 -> -0.3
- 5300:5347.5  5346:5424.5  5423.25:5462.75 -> -0.1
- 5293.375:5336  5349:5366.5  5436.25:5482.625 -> -0.6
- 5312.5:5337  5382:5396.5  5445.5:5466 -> -0.6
